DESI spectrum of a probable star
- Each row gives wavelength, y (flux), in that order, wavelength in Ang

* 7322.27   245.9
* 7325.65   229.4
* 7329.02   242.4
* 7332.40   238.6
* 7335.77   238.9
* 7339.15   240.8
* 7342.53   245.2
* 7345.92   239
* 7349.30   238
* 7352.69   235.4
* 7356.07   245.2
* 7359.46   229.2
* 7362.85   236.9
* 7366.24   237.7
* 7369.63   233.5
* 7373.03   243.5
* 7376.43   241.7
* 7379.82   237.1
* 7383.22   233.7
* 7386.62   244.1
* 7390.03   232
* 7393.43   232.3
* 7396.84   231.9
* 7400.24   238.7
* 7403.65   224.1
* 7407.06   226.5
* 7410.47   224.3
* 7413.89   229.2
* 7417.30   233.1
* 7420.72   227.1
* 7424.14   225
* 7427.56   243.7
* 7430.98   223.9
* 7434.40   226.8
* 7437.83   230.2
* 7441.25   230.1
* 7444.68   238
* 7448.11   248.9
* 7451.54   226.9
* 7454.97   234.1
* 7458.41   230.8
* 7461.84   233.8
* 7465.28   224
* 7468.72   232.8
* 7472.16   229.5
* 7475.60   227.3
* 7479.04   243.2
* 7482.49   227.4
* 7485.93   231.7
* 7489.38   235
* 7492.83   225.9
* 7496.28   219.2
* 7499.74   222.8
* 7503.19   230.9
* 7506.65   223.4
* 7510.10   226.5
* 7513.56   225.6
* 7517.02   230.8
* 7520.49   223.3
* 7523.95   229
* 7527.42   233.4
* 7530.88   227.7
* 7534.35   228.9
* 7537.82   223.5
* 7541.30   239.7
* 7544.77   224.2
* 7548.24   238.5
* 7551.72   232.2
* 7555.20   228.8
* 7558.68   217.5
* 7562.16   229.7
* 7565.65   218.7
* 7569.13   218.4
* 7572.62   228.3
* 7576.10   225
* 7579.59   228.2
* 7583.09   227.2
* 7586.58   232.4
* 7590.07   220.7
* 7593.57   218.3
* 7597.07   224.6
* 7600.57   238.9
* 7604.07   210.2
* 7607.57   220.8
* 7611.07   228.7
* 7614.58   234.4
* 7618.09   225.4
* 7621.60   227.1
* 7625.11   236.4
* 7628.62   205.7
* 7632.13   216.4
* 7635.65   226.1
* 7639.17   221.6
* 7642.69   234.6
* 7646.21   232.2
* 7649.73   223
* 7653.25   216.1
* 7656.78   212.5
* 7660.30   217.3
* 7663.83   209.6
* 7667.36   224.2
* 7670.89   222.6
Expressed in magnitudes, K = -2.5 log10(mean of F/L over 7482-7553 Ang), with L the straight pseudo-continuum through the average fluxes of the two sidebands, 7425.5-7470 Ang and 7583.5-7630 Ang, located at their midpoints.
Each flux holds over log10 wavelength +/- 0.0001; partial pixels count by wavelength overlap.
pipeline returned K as 0.00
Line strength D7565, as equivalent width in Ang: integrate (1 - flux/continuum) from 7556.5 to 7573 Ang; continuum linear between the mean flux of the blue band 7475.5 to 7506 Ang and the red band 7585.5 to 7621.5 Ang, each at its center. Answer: 0.32 Ang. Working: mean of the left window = 229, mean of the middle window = 222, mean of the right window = 225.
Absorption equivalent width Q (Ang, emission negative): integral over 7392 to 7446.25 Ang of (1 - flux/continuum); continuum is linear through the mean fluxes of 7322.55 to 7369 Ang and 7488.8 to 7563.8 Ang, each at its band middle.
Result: 0.9 Ang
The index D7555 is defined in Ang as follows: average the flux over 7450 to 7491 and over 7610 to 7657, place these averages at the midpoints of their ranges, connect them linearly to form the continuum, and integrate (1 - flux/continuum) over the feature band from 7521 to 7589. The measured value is 0.0 Ang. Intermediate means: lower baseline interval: 231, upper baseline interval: 225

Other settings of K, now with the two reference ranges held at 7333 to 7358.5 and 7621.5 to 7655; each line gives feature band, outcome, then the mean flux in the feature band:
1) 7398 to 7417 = 0.04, 229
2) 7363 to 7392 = 0.00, 238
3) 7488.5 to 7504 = 0.03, 226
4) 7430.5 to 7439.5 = 0.04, 227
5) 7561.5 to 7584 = 0.01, 225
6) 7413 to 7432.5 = 0.02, 230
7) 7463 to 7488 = 0.01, 231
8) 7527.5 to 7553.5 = -0.01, 231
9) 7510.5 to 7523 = 0.02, 227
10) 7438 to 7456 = 0.00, 235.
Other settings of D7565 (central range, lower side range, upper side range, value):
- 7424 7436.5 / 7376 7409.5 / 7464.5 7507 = 0.07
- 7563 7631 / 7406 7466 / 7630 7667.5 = -0.39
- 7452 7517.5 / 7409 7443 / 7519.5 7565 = -0.01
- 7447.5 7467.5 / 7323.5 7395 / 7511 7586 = 0.03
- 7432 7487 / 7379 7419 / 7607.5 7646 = -0.41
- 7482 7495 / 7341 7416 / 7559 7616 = 0.00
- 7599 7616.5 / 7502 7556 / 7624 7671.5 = -0.21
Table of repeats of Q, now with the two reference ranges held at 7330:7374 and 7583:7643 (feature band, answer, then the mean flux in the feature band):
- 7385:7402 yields 0.0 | 236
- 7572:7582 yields 0.0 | 227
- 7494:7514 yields 0.5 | 225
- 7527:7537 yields 0.0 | 229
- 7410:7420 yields 0.3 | 229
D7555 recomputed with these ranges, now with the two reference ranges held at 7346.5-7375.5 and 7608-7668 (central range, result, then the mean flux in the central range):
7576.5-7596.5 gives 0.0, 225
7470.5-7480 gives 0.0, 233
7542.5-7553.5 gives -0.2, 232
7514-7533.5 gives 0.0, 229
